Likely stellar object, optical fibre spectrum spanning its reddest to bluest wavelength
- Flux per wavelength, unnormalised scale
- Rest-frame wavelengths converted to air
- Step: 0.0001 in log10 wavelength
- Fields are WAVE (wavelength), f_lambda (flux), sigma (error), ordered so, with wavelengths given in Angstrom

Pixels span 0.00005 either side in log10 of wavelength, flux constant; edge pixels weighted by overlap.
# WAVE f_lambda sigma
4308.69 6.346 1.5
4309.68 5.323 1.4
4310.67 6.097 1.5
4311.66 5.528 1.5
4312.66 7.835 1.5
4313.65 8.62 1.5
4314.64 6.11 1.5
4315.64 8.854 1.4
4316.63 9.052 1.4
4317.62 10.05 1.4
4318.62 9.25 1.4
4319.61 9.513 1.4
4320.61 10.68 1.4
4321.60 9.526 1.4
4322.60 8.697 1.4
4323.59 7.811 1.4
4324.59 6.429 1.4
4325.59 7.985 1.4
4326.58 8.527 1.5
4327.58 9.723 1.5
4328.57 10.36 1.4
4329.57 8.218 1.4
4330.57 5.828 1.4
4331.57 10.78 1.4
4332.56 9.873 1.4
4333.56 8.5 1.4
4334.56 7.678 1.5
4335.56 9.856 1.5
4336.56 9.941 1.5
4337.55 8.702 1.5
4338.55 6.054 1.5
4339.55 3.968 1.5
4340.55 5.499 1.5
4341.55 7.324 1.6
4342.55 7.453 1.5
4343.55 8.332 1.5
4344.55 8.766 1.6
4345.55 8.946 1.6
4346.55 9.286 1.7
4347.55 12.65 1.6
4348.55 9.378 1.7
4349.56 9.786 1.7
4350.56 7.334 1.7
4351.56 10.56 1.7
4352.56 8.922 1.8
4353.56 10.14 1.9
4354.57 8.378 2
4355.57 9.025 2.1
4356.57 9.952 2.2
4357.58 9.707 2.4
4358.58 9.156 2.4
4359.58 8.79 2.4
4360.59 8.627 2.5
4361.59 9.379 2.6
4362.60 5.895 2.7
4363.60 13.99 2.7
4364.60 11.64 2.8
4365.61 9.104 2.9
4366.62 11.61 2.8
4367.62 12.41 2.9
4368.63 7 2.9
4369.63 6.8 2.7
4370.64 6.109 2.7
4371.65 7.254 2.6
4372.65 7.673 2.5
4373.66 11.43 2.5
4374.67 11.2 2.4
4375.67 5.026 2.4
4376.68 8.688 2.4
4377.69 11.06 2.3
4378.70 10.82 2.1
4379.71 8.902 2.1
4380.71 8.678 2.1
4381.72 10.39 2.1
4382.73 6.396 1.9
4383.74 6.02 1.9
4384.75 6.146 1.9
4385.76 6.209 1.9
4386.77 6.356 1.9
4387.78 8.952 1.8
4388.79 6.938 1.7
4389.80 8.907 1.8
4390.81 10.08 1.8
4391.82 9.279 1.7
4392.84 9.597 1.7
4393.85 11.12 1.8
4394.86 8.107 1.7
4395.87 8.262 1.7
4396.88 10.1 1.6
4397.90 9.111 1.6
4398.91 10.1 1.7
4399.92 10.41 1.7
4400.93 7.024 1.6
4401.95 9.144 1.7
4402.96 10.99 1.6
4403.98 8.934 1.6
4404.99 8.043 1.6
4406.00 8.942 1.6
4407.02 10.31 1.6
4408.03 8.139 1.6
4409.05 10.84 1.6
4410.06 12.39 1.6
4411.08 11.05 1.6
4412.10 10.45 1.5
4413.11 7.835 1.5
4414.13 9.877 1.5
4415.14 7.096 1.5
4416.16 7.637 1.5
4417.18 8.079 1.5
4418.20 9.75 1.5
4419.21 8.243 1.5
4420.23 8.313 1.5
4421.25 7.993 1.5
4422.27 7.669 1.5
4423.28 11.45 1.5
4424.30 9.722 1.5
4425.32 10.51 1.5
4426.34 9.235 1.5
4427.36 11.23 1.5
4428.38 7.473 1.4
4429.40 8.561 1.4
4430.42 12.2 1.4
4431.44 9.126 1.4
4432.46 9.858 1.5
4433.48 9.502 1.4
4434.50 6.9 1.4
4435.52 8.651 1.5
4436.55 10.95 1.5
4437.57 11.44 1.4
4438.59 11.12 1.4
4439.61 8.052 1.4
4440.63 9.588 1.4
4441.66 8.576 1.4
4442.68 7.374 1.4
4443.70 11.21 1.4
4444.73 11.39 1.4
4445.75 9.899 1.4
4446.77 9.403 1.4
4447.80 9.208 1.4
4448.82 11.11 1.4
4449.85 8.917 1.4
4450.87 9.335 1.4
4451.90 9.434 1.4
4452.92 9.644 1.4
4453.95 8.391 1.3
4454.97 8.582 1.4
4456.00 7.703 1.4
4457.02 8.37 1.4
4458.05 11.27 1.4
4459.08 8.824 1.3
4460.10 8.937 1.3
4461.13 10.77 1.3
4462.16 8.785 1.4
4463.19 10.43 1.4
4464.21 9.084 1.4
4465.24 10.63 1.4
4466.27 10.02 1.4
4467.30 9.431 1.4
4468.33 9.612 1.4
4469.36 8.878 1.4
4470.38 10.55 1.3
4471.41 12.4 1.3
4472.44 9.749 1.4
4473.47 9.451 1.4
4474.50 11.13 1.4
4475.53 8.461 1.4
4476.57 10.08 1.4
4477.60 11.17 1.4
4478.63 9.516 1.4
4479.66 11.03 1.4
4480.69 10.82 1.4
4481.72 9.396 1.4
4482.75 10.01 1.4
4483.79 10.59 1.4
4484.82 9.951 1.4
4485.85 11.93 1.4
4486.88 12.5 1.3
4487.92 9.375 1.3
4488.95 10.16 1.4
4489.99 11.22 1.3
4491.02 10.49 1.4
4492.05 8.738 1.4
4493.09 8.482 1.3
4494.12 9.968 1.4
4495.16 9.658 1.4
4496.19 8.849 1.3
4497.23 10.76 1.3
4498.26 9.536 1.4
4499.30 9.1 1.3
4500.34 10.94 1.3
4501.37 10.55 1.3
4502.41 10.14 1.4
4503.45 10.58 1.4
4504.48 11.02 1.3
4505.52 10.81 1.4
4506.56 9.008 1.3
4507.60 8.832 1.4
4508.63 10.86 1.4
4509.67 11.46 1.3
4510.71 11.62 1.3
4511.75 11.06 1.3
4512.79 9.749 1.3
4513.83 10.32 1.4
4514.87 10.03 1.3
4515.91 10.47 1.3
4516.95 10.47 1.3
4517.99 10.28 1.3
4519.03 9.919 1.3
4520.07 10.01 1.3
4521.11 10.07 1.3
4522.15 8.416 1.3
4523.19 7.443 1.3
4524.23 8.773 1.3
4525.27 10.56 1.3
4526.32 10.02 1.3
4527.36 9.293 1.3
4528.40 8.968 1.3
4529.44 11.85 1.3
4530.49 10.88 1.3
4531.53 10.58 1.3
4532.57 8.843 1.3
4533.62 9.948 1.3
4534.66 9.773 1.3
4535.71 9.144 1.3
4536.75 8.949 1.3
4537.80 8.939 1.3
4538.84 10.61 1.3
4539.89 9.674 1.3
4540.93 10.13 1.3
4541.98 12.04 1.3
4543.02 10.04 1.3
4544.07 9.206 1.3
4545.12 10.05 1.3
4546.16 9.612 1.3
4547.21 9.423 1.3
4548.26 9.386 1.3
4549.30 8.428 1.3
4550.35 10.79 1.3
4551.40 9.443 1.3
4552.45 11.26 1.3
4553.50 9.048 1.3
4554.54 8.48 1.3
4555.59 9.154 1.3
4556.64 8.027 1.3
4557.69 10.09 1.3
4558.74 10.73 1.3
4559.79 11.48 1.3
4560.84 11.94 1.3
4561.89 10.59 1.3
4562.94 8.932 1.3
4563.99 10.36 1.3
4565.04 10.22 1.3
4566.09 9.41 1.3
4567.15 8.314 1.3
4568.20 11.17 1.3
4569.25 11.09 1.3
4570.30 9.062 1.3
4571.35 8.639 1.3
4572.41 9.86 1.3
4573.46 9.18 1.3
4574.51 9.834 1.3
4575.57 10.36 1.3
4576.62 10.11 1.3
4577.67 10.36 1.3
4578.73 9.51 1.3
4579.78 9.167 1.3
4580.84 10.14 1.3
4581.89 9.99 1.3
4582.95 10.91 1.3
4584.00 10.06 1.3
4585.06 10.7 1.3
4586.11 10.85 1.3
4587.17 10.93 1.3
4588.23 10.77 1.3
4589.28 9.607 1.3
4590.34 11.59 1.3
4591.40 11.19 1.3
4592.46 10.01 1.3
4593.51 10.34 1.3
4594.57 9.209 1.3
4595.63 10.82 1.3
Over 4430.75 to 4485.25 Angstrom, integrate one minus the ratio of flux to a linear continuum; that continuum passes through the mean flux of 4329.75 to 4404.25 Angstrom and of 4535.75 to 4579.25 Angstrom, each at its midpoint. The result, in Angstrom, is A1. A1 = -2.4 Angstrom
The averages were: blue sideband 8.81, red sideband 9.84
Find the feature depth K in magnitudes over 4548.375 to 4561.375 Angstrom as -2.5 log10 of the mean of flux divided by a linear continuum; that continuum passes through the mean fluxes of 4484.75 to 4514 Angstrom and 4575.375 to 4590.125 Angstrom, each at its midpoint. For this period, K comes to 0.041 mag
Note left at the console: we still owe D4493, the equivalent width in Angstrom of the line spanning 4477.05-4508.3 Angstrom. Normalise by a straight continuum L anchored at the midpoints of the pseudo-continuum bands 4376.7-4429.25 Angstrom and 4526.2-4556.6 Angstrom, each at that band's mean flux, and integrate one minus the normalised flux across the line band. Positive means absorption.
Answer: -2.22 Angstrom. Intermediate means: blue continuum 9.02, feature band 10.2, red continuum 9.76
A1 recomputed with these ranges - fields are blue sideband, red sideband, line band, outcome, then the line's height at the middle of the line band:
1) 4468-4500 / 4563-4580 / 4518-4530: 0.4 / 9.97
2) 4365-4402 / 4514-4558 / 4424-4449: -1.7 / 9.07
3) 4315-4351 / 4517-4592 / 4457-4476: -0.9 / 9.41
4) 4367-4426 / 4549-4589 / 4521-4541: 0.3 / 9.75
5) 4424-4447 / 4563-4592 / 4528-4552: 0.3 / 9.99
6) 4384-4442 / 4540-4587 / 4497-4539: -1.3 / 9.71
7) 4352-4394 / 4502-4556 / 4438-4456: -0.1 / 9.37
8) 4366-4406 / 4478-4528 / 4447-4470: 0.4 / 9.59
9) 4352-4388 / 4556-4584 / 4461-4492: -2.6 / 9.44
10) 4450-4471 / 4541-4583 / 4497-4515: -1.3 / 9.64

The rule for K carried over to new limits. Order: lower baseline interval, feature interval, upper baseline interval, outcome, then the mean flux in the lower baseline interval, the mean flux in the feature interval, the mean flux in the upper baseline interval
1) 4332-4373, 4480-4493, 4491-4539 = -0.07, 8.83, 10.4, 9.92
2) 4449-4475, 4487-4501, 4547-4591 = -0.01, 9.63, 9.87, 9.99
